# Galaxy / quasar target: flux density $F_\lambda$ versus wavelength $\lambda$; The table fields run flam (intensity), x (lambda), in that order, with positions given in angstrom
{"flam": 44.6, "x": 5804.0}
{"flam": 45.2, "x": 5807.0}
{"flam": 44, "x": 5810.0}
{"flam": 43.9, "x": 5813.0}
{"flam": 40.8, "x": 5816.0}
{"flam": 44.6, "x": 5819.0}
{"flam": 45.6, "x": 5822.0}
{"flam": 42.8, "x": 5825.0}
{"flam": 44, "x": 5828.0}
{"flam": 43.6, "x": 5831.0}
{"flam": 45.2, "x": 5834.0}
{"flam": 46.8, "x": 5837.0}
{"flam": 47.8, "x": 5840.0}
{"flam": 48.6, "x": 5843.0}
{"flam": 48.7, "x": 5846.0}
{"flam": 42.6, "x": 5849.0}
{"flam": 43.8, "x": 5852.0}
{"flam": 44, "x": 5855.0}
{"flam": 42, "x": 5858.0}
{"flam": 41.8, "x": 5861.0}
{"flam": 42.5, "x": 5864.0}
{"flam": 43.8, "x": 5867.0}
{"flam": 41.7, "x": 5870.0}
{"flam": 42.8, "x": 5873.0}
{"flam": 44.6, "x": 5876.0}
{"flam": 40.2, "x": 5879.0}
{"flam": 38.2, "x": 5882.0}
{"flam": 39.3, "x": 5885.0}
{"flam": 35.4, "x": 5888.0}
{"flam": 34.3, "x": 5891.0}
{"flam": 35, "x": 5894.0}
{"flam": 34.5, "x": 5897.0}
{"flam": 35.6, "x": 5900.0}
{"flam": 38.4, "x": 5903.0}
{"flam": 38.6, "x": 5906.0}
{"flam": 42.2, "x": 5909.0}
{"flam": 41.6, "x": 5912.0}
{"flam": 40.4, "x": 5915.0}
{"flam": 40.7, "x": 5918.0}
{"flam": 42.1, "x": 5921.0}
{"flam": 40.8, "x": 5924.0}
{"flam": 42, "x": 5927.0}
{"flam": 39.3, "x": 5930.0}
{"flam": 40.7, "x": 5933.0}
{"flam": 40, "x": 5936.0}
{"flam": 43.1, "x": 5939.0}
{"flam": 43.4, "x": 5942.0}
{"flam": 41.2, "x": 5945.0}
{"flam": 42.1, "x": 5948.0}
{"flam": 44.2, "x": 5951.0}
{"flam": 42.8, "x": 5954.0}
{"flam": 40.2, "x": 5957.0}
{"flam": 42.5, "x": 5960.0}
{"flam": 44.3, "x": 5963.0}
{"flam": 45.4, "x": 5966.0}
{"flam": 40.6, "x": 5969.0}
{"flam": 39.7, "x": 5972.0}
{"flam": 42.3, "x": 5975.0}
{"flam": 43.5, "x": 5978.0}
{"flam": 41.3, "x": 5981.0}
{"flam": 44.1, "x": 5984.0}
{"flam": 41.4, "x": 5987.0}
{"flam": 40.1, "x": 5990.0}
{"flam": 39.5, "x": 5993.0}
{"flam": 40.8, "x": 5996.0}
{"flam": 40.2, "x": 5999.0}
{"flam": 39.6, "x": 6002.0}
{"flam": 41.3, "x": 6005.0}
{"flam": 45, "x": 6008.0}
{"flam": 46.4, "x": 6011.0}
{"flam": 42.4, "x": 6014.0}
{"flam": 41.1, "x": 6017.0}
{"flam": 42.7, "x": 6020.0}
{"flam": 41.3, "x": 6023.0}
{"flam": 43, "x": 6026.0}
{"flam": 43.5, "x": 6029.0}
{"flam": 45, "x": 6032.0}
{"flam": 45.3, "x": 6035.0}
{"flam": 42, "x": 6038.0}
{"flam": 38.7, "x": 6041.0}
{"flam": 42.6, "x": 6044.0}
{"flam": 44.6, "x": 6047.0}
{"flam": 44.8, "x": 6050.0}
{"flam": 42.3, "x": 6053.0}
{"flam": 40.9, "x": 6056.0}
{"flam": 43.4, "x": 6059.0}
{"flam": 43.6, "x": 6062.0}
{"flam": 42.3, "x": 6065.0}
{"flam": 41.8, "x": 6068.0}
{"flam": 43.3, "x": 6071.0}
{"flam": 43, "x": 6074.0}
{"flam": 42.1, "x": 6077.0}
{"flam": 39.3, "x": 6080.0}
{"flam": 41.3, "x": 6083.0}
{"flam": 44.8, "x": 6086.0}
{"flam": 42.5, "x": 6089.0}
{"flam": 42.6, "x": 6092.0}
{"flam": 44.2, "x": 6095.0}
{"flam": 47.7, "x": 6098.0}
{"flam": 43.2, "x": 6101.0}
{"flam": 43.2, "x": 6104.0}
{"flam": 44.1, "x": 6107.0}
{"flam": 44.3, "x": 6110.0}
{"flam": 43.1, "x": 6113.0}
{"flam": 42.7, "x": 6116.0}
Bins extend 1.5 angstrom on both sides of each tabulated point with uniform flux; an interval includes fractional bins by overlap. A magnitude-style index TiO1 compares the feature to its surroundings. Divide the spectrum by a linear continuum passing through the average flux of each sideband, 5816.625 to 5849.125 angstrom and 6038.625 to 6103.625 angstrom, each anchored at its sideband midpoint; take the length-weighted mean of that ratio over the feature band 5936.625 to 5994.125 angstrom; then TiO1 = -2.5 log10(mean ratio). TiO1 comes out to 0.05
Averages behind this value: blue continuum 45.5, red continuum 42.8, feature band 42.2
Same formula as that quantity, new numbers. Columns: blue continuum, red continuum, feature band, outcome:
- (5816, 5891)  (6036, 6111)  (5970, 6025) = 0.03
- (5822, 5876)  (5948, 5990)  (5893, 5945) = 0.08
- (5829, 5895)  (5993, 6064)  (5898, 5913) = 0.09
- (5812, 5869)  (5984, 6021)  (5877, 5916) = 0.14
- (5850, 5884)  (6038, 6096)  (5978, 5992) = 0.01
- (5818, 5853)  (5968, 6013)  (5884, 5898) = 0.23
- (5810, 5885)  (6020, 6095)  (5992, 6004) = 0.08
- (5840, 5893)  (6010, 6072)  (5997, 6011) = 0.02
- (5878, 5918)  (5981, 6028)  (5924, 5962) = -0.06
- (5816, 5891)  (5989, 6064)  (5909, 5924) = 0.04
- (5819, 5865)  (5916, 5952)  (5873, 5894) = 0.12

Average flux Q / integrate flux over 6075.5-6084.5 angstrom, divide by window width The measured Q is 40.9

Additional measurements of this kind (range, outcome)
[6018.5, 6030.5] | 42.6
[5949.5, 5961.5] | 42.4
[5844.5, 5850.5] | 45.7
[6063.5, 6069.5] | 42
